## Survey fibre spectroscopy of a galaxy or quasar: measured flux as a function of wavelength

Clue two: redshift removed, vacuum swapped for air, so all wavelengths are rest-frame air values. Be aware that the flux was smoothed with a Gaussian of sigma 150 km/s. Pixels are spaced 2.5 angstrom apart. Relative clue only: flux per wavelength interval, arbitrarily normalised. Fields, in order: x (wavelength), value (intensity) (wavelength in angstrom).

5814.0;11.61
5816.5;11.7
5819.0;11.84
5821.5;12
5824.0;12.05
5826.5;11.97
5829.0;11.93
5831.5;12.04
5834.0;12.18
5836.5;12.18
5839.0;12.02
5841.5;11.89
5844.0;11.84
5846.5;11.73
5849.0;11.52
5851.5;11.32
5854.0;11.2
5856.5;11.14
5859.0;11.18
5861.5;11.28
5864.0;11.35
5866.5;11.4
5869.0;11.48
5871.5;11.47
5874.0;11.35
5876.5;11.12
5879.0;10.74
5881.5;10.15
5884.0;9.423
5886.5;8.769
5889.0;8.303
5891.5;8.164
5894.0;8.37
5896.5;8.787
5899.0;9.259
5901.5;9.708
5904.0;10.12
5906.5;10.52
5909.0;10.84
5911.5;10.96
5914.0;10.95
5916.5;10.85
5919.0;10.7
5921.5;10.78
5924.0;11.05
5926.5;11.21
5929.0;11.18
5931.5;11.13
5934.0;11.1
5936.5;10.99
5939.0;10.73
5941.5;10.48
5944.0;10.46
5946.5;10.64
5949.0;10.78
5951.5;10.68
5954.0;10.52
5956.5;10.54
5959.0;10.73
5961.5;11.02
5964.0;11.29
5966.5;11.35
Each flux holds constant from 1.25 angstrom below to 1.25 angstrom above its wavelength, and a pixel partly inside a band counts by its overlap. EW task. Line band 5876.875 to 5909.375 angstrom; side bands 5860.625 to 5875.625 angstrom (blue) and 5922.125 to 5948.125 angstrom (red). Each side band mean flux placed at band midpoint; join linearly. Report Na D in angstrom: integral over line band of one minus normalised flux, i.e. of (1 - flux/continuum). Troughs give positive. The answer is 4.99 angstrom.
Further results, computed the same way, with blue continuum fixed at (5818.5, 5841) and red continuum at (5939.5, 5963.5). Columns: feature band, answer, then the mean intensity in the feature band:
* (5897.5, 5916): 1.4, 10.3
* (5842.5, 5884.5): 1.7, 11.2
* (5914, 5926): 0.2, 10.9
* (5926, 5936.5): -0.2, 11.1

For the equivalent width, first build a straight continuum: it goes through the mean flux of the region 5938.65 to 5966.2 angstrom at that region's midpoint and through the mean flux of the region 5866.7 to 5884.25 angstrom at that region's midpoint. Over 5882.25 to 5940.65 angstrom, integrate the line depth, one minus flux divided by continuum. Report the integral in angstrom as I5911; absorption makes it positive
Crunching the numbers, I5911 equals 3.6 angstrom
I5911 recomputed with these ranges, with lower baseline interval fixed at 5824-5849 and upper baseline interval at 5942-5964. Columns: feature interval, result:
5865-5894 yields 3.4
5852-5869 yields 0.6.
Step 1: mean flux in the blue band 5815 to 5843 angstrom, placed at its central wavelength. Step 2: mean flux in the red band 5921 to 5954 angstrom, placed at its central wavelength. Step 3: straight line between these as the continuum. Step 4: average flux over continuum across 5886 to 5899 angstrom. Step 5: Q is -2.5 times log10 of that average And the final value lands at 0.31 mag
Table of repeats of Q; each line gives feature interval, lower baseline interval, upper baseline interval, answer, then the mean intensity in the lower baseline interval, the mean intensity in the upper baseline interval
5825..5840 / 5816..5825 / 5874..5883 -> -0.04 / 11.9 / 10.7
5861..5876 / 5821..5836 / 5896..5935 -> 0.00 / 12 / 10.6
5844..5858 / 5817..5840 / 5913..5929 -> 0.03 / 12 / 10.9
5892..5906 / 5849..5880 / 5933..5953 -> 0.19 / 11.3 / 10.7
